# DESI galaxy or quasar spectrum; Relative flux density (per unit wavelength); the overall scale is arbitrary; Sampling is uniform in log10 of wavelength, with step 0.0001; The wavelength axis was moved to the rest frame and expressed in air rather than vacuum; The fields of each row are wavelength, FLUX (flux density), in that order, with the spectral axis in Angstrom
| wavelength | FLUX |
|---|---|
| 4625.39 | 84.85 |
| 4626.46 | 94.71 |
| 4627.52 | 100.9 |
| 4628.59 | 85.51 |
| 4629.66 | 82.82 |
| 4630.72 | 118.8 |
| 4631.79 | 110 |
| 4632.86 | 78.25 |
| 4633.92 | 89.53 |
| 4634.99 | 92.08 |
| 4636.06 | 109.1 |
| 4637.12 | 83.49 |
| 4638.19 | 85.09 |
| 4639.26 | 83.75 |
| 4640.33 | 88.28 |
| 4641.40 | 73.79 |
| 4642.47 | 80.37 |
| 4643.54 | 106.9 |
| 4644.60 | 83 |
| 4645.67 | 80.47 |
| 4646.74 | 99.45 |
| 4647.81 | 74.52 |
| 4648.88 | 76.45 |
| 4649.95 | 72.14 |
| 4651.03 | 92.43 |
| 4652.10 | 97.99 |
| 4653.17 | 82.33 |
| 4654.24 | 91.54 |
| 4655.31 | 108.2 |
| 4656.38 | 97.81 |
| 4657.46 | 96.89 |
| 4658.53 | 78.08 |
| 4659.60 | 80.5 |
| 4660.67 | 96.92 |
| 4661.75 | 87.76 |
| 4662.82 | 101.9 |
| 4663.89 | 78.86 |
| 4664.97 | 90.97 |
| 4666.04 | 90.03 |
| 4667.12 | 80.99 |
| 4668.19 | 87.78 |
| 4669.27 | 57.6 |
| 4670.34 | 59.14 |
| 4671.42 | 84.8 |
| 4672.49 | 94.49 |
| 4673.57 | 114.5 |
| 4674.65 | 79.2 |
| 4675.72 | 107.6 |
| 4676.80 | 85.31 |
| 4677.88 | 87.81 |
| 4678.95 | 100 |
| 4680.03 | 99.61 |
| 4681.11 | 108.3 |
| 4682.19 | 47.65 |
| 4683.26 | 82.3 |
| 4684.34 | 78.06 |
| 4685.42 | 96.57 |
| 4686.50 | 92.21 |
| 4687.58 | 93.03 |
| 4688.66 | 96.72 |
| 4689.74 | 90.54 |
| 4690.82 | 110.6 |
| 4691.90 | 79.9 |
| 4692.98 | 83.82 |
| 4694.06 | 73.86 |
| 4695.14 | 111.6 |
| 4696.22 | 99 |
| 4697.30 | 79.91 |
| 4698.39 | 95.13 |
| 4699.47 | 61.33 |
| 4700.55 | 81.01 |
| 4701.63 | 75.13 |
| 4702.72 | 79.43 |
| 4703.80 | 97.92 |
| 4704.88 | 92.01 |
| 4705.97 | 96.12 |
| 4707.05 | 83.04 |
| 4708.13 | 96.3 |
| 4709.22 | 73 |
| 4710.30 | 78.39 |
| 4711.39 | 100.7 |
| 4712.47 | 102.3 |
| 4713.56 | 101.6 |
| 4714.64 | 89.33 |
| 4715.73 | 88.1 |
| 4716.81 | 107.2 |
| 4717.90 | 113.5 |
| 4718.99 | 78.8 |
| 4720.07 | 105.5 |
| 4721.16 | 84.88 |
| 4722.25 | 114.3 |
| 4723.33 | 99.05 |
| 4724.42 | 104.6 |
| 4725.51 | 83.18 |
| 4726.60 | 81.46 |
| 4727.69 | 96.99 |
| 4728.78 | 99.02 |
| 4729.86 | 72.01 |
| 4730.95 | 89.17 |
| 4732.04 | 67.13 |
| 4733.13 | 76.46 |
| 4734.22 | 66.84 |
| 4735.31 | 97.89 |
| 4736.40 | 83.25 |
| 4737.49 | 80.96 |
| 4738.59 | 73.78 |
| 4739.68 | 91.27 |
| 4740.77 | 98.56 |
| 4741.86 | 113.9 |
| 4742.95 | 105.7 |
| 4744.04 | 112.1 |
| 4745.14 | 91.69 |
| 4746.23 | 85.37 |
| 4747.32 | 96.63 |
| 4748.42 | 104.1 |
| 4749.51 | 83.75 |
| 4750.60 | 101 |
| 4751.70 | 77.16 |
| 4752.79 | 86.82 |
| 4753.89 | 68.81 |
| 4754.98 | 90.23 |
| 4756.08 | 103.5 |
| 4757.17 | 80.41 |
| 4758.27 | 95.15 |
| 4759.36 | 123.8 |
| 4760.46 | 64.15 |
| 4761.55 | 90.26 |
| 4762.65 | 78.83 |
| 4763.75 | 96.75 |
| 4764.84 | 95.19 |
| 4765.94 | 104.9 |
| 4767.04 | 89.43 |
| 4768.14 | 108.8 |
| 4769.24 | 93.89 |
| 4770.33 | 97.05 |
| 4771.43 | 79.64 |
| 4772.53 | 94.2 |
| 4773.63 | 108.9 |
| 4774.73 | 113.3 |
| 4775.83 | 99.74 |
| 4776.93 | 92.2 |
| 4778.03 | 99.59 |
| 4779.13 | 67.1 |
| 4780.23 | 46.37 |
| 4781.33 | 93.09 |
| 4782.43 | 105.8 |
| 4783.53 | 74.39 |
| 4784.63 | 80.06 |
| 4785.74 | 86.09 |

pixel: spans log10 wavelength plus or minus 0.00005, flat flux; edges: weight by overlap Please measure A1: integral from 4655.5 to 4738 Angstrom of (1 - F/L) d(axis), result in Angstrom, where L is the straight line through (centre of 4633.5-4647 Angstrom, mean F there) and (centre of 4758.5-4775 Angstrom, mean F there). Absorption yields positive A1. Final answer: 2.5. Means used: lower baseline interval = 88.7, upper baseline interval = 95.6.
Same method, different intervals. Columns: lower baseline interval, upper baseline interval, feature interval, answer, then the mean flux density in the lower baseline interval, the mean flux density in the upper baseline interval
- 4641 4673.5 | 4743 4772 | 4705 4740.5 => 0.2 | 86.6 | 92.5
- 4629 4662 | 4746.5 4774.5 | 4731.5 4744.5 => 0.5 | 89.6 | 92.7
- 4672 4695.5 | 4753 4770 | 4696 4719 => 0.5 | 91.4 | 92.2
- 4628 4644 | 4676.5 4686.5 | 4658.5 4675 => 0.6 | 91.1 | 87.6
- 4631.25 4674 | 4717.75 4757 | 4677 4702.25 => 0.3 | 87.9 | 90.8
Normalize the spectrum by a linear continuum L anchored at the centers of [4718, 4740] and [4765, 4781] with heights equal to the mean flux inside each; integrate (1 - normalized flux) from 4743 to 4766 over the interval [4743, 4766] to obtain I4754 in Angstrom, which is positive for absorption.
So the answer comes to -0.4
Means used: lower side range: 87.8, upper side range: 92.5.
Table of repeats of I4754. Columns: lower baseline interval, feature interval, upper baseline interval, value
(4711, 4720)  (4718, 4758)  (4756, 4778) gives 2.7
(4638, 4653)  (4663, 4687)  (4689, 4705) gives -0.1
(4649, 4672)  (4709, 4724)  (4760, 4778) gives -0.9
